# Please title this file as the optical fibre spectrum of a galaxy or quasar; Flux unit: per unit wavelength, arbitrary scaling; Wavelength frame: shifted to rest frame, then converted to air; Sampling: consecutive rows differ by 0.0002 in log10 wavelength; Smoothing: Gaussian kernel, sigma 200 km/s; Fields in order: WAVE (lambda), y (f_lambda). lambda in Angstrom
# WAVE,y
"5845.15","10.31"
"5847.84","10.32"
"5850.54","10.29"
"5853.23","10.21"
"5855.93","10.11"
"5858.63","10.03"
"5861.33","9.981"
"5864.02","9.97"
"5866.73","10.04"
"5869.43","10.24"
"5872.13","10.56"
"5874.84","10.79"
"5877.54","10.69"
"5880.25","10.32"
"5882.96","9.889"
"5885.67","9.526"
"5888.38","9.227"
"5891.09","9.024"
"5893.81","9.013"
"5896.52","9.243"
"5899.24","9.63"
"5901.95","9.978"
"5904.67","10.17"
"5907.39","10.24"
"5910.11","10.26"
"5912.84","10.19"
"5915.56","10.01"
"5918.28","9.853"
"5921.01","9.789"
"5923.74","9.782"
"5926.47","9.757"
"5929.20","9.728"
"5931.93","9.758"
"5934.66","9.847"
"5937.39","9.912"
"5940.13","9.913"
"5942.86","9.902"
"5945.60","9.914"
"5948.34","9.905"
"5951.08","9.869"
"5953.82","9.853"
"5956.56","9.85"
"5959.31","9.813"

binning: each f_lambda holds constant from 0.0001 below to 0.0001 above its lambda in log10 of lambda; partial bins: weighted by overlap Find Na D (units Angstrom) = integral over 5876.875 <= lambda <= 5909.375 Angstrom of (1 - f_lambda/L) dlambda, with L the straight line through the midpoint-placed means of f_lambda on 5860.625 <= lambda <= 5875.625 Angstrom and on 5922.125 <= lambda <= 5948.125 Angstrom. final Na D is 1.2 Angstrom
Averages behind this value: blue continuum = 10.3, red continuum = 9.84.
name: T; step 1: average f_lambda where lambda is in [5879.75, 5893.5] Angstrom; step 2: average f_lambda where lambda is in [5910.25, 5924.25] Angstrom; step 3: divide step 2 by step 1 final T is 1.05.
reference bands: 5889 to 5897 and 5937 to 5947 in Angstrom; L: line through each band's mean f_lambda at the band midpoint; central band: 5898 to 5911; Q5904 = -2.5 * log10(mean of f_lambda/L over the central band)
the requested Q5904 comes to -0.09 mag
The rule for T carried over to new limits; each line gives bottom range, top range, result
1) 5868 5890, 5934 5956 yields 0.98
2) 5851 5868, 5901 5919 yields 1.00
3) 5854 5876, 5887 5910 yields 0.94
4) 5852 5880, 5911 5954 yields 0.96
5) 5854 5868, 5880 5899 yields 0.94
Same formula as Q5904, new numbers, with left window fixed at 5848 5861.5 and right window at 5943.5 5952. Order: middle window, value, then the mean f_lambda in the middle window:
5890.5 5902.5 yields 0.075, 9.36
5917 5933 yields 0.020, 9.77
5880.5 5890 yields 0.049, 9.62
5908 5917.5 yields -0.017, 10.1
